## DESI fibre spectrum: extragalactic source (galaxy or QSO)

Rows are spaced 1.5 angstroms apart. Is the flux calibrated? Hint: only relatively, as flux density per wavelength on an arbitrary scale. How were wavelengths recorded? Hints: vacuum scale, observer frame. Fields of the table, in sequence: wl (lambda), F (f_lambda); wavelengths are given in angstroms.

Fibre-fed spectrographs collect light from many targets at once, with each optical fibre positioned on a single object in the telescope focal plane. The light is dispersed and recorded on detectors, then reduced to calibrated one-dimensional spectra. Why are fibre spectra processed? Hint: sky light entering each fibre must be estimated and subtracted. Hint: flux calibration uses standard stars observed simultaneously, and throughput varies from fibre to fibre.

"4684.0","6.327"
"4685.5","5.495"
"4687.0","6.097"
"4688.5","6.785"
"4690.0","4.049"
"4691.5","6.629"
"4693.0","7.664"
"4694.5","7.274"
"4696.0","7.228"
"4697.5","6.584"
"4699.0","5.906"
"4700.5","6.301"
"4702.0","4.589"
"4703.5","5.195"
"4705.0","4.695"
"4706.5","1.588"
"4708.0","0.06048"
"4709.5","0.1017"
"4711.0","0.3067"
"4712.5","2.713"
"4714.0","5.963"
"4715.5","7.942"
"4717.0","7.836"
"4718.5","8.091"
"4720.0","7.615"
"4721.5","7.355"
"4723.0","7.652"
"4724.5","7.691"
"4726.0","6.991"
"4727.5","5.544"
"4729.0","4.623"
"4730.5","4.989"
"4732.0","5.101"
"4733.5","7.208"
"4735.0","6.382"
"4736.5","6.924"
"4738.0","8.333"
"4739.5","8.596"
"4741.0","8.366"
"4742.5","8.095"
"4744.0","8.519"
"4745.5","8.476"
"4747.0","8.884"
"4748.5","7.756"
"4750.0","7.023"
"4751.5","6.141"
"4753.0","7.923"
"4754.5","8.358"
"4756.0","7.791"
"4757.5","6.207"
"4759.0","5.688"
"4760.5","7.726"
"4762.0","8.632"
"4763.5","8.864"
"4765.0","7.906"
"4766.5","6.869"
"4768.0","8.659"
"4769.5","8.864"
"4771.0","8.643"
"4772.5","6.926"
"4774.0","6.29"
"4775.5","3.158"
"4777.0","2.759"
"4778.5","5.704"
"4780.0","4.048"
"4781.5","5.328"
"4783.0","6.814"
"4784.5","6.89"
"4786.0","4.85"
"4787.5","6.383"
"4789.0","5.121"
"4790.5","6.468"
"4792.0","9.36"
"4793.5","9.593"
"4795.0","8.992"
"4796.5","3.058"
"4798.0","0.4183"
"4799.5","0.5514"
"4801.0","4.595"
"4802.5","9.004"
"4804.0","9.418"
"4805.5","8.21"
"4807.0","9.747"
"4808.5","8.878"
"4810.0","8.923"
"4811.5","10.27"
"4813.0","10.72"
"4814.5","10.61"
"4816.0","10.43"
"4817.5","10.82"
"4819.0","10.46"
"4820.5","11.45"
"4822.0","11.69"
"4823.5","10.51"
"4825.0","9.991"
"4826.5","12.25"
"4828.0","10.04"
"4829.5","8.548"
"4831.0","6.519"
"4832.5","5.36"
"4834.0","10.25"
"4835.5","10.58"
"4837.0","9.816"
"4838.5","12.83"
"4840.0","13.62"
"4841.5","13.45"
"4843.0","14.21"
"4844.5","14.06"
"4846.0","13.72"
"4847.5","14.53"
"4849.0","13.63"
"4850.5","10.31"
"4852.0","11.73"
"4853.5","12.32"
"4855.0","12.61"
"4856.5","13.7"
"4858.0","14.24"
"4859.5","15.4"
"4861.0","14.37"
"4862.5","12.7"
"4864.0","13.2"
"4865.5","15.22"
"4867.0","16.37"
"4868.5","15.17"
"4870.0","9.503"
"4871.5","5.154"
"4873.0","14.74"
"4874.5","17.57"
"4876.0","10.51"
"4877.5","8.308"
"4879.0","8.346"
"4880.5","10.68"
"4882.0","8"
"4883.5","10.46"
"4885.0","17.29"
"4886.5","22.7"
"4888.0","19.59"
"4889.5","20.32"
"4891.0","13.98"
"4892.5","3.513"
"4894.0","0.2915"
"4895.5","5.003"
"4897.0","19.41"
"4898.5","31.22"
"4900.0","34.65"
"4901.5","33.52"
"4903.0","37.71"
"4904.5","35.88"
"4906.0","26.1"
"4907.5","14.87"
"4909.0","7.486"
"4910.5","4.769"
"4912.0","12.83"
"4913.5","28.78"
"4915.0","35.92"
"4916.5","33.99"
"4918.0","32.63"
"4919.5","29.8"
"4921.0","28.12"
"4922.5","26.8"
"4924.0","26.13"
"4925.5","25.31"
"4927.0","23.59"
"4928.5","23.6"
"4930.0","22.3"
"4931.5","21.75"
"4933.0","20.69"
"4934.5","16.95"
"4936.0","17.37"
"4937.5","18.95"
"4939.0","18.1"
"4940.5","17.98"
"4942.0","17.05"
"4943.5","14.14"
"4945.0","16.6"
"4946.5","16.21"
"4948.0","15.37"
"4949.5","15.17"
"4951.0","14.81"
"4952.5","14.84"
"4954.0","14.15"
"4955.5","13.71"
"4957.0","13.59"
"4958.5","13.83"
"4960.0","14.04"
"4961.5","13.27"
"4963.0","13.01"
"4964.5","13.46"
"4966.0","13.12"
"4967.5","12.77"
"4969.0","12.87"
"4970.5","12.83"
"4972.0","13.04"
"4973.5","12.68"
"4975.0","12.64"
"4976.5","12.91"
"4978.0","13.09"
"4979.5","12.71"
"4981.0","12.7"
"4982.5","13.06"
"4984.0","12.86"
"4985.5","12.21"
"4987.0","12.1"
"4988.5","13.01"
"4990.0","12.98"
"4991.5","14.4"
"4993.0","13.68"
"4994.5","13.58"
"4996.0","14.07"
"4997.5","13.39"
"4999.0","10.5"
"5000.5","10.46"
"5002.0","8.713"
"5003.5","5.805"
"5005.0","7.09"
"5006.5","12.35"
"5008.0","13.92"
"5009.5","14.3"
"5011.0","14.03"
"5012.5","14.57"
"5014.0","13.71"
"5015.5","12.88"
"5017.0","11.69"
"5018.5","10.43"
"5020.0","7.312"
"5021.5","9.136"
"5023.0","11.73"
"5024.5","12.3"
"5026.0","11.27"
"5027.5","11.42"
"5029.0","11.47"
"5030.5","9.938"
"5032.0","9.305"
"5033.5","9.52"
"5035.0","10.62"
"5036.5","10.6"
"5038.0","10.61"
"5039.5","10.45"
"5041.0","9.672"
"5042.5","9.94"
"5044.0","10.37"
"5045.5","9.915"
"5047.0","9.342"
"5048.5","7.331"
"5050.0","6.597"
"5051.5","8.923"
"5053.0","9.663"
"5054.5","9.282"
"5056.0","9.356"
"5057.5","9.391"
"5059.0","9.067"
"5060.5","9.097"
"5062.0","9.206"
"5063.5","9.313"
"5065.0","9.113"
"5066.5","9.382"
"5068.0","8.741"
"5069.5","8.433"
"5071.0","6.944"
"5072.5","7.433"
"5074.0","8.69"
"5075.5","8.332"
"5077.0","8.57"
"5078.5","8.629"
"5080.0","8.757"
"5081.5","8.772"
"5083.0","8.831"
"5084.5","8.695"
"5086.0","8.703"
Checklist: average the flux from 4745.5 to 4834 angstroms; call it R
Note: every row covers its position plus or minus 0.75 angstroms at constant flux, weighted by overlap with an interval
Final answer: 7.67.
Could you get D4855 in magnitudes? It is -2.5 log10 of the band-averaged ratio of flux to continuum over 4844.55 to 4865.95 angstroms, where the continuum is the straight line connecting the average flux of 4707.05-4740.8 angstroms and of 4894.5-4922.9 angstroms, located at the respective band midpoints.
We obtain 0.40 mag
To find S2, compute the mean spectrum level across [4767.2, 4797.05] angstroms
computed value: 6.42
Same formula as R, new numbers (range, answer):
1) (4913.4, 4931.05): 27.9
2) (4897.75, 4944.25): 23.8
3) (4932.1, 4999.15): 14.3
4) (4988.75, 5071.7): 10.5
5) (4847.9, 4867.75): 13.5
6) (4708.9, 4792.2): 6.66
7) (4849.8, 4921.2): 17.2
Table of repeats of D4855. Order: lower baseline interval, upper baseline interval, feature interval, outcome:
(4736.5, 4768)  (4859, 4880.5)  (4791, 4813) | 0.32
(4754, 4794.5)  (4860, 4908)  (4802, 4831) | 0.05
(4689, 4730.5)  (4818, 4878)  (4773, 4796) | 0.43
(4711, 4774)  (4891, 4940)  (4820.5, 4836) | 0.45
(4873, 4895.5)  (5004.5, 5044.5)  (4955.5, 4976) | -0.14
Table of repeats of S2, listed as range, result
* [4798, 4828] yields 9.19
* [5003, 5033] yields 11.3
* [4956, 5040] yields 12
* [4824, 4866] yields 12.1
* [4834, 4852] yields 12.6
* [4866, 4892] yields 13.4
